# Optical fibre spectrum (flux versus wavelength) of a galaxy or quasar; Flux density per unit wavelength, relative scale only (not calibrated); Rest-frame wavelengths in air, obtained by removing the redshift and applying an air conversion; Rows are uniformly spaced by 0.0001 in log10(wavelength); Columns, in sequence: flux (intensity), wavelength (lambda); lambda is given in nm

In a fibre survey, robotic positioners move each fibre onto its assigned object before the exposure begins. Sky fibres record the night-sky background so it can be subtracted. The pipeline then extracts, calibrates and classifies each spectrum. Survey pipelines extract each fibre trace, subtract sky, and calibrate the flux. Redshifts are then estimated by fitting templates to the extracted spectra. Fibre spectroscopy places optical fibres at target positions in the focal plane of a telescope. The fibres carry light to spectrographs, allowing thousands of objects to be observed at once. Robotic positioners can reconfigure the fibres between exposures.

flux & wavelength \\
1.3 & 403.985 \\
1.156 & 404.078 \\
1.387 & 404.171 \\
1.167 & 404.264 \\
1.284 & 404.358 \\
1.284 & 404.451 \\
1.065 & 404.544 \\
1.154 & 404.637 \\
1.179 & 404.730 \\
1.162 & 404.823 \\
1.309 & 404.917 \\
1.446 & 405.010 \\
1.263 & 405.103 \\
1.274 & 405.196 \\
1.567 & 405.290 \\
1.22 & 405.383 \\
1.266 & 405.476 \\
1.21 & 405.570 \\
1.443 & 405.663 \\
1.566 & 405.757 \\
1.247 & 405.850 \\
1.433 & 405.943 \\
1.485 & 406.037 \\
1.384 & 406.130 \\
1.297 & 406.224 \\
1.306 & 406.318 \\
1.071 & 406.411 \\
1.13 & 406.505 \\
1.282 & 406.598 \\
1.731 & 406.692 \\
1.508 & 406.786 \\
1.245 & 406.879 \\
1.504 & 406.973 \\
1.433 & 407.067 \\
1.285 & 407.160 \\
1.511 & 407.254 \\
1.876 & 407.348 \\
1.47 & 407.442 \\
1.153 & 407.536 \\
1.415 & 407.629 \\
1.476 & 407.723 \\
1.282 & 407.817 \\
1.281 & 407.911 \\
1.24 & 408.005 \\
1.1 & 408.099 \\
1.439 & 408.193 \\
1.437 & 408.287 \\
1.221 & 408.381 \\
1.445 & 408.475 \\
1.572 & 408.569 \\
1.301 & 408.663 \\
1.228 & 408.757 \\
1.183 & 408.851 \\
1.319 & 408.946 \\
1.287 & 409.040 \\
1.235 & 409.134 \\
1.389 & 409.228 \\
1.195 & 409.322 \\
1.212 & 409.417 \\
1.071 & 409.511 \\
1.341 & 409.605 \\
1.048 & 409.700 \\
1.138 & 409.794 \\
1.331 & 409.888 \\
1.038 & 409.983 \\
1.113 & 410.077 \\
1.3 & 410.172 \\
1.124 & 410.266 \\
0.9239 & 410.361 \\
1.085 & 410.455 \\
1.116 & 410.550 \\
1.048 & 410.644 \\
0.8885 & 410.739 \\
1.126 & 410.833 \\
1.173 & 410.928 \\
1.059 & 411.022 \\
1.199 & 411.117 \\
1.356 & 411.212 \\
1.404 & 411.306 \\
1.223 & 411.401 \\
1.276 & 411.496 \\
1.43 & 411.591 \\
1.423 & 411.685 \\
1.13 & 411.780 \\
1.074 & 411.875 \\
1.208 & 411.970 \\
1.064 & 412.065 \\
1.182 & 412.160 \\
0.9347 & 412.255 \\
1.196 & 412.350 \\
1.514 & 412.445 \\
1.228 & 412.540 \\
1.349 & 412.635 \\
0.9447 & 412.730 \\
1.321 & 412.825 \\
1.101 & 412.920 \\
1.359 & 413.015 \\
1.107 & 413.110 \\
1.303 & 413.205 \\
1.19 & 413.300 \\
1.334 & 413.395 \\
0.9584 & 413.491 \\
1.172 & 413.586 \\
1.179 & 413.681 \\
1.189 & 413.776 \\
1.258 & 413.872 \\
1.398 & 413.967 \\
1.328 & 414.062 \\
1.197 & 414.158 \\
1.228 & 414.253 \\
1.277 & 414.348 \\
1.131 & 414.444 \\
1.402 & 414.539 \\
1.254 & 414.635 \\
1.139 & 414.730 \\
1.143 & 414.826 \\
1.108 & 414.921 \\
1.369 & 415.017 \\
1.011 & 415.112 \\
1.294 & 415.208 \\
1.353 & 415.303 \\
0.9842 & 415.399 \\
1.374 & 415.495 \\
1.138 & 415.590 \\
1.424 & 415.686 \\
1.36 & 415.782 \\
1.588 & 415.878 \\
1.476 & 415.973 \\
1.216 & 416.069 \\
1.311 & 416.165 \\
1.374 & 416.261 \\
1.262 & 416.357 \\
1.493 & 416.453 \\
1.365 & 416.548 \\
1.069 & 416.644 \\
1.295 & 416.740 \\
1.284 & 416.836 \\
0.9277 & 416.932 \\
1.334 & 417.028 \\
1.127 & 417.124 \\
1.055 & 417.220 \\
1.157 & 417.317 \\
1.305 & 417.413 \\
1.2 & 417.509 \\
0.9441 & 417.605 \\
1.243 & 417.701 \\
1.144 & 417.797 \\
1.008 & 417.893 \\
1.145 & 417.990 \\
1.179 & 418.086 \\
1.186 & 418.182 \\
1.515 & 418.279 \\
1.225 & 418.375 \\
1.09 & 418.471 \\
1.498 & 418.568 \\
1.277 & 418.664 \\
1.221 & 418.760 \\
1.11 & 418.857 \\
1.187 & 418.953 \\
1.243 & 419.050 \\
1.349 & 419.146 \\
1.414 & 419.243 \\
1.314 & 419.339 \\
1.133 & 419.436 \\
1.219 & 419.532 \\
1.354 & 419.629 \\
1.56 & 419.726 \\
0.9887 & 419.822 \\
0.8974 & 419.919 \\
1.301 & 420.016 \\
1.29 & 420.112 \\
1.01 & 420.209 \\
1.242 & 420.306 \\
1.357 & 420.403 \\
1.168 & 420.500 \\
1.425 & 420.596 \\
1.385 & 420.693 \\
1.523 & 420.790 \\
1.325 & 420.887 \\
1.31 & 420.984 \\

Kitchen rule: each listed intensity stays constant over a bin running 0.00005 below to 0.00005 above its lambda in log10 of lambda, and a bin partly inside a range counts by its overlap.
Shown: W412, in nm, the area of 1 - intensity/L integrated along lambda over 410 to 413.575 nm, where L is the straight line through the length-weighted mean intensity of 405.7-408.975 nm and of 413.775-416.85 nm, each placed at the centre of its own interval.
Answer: 0.37 nm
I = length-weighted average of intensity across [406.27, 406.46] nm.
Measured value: 1.19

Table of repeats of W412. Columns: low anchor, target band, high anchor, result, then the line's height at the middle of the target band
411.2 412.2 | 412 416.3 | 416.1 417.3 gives 0.02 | 1.24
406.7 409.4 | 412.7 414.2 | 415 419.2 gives 0.09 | 1.29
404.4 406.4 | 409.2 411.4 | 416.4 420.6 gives 0.20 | 1.28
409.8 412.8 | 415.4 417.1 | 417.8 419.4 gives -0.11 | 1.22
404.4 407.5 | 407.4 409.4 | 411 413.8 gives -0.02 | 1.3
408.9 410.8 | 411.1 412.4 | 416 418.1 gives -0.06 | 1.17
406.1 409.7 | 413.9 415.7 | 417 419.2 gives 0.02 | 1.25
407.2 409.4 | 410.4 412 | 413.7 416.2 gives 0.15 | 1.31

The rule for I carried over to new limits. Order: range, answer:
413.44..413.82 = 1.13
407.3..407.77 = 1.48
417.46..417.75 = 1.13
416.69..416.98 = 1.17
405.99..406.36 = 1.37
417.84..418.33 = 1.21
